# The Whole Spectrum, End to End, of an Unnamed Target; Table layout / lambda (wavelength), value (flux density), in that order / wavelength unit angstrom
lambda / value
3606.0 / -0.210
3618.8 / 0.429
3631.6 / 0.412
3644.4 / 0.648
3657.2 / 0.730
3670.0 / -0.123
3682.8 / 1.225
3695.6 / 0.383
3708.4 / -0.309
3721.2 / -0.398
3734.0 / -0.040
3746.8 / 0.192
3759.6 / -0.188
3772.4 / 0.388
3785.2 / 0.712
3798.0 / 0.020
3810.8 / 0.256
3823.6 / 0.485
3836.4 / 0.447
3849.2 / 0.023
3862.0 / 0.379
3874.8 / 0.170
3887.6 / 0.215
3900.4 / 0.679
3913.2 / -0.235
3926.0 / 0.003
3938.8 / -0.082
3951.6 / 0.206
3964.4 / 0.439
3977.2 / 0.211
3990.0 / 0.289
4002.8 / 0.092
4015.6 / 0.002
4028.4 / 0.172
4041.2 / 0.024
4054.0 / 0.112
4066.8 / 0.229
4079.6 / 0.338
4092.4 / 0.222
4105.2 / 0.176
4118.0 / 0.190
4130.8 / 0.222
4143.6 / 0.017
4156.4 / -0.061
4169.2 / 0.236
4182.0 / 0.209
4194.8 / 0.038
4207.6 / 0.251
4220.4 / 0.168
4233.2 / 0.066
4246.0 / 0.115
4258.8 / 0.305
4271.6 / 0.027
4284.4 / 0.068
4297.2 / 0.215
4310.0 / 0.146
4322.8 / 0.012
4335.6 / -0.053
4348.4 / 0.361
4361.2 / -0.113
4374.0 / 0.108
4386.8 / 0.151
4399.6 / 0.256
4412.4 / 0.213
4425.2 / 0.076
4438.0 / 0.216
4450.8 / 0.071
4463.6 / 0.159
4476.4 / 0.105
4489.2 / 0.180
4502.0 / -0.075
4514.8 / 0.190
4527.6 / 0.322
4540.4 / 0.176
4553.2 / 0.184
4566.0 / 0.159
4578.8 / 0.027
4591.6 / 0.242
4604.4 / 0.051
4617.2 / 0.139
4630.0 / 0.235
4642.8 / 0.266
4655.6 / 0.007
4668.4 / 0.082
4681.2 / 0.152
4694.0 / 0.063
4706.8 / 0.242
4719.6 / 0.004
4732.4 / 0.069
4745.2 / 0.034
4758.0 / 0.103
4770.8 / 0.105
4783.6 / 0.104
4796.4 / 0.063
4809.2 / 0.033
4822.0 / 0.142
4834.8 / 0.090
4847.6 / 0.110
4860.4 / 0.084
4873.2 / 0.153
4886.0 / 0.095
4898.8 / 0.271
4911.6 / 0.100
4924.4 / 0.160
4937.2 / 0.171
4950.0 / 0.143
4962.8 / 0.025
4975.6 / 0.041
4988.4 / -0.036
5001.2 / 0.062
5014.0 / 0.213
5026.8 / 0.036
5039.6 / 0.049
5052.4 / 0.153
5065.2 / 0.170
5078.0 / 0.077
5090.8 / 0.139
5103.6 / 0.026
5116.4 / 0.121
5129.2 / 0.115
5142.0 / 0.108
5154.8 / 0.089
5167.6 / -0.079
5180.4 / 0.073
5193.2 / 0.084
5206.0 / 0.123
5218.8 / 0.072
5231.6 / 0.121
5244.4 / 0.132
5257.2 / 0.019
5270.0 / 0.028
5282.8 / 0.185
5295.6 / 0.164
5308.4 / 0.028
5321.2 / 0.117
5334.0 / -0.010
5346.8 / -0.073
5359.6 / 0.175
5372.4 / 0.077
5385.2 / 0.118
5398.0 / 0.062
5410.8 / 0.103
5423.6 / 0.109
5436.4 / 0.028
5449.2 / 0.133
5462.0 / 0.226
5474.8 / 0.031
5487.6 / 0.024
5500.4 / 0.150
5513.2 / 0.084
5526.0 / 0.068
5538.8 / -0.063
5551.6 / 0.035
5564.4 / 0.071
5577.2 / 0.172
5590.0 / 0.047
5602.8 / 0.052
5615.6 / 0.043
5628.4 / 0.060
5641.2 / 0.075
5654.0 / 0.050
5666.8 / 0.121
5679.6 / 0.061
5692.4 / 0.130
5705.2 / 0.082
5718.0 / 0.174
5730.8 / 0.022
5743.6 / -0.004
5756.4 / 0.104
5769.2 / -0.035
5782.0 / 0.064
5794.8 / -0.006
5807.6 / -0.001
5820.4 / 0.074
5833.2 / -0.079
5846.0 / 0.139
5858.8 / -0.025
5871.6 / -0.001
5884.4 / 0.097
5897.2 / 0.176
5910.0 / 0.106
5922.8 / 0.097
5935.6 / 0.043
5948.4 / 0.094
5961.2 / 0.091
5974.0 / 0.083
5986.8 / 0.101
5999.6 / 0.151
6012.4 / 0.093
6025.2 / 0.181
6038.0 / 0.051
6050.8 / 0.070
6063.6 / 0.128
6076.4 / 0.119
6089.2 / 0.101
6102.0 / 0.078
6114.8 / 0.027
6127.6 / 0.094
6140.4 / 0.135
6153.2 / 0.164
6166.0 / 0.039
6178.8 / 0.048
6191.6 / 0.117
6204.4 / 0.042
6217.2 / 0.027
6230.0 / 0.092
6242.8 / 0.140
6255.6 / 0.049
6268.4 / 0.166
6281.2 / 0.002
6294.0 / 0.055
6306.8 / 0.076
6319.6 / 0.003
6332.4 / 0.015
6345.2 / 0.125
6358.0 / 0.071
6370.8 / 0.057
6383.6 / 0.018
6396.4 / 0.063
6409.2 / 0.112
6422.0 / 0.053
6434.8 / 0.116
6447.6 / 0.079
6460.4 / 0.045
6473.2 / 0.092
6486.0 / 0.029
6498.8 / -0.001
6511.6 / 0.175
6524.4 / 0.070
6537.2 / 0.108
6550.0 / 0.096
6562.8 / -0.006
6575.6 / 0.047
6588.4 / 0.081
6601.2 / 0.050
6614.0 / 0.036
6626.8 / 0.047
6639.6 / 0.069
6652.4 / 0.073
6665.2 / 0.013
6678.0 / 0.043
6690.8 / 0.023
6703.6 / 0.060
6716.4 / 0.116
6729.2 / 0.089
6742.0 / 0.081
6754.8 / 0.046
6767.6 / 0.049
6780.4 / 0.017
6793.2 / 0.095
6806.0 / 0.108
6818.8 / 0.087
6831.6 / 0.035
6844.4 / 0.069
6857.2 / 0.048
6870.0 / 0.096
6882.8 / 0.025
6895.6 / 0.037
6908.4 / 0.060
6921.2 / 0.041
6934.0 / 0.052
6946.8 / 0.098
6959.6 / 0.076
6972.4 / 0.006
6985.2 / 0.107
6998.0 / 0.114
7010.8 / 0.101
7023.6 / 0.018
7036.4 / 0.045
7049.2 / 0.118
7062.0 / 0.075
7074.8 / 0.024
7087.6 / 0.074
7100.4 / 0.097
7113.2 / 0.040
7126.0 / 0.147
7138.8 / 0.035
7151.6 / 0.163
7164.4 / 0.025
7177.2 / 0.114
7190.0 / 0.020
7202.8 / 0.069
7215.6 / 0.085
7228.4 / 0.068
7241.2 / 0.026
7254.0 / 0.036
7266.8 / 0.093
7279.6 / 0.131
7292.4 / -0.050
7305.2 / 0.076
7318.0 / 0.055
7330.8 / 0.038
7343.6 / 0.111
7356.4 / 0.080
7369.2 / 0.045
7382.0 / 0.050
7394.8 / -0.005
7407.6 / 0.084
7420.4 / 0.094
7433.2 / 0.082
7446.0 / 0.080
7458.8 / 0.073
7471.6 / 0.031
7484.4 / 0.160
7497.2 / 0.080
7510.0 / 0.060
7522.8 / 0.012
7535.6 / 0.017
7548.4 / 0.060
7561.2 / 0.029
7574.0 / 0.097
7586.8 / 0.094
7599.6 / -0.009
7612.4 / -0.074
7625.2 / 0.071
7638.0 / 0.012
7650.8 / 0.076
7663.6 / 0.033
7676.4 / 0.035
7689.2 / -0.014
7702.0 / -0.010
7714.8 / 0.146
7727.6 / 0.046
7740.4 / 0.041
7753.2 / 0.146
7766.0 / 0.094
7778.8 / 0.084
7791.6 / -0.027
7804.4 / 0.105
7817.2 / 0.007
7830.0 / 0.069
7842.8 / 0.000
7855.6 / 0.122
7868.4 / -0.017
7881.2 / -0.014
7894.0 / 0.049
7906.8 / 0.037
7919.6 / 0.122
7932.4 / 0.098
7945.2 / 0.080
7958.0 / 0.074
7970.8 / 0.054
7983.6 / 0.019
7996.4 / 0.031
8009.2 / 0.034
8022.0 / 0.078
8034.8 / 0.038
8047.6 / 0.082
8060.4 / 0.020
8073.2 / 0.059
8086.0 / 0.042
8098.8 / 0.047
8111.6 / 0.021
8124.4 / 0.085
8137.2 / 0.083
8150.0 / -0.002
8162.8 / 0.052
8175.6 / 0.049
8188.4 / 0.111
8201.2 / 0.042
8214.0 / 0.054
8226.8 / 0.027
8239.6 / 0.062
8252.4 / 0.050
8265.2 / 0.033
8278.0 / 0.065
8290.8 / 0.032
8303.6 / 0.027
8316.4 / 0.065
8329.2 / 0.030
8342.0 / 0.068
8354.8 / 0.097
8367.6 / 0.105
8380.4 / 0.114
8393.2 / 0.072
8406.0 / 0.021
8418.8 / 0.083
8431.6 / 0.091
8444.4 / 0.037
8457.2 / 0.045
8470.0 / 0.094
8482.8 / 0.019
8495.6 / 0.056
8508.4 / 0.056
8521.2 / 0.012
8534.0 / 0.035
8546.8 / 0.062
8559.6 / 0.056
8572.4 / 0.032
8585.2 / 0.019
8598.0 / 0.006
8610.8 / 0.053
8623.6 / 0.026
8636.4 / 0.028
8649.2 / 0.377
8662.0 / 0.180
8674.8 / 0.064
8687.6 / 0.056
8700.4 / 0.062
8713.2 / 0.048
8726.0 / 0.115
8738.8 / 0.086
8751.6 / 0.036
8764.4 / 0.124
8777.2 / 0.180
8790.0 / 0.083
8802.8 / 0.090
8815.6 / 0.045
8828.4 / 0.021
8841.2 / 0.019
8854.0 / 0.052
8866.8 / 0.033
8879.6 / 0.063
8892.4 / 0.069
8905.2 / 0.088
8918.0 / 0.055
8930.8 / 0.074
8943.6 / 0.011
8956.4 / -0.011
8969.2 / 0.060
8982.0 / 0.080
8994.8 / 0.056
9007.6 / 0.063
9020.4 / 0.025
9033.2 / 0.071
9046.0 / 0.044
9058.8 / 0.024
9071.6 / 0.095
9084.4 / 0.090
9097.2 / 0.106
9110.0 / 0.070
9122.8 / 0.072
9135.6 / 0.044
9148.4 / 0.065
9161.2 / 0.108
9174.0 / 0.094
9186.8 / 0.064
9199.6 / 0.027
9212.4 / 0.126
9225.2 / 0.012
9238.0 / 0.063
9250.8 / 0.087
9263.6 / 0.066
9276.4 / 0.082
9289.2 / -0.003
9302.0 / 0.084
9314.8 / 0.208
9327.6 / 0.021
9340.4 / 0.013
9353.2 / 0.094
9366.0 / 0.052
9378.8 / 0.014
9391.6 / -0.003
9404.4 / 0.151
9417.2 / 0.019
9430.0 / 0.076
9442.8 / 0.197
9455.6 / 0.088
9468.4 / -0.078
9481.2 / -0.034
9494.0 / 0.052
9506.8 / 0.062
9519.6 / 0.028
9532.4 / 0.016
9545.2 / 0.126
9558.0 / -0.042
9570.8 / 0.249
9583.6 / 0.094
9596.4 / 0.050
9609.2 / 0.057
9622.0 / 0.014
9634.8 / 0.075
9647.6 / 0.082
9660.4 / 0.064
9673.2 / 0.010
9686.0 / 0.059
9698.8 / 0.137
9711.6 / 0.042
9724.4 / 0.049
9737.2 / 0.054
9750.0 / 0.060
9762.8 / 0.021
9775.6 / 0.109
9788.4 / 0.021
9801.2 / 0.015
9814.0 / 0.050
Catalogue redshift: 1.320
